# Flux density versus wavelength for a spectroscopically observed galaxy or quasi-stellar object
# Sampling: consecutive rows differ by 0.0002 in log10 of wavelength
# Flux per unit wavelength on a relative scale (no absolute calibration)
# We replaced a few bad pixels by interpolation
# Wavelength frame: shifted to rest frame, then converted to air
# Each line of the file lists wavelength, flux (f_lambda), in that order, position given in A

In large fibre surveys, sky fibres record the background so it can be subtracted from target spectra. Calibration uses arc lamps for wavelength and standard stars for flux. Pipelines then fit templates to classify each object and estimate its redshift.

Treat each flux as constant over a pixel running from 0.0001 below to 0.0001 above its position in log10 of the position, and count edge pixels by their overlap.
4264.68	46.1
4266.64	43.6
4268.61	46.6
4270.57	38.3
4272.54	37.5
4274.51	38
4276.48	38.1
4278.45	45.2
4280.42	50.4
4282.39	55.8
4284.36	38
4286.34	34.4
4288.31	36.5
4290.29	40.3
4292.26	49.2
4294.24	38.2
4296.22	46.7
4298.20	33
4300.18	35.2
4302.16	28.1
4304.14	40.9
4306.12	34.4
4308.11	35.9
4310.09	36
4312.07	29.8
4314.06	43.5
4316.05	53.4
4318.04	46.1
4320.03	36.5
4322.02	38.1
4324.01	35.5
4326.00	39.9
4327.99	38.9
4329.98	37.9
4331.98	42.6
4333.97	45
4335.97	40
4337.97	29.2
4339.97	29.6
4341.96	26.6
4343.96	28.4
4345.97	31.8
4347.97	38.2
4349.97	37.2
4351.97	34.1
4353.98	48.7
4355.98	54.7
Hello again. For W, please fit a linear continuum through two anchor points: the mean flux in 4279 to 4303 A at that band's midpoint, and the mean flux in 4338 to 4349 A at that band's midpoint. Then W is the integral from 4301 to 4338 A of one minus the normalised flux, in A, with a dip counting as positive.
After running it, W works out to -3.8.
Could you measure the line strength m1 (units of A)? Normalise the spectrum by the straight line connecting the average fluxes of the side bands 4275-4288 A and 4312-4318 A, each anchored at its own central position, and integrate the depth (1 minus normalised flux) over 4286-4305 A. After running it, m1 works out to 2.34 A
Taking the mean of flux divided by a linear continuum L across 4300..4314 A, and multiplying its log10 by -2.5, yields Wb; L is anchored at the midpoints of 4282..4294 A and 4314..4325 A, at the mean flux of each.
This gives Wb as 0.20 mag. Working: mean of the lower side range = 41.4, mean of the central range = 34.9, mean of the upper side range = 42.1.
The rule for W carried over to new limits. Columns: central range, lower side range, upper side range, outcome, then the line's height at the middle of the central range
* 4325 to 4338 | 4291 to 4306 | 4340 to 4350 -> -2.4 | 33.7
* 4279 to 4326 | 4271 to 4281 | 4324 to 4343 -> -0.9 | 39.1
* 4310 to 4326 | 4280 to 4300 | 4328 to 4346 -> -1.0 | 37.7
